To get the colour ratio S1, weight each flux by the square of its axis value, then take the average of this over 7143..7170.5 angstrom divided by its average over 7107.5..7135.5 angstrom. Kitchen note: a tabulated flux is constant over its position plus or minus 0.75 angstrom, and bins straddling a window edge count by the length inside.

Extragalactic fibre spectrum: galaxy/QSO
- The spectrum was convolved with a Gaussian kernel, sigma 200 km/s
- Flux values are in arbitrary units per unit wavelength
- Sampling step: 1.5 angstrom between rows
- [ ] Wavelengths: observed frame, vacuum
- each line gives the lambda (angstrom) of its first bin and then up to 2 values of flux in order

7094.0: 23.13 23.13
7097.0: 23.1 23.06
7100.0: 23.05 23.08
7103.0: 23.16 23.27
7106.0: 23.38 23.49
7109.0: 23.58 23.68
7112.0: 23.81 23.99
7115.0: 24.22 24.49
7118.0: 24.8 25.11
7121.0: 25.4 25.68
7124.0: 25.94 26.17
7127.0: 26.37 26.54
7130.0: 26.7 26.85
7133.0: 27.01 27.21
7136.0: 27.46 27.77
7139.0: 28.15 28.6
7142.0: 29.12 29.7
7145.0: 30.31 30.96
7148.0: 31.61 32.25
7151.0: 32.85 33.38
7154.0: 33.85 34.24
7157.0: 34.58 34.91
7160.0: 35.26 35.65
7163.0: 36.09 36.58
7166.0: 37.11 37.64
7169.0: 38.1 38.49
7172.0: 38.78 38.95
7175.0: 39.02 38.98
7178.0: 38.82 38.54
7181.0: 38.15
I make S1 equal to 1.37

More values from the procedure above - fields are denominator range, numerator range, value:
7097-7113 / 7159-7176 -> 1.63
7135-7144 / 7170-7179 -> 1.38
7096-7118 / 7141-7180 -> 1.51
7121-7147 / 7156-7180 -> 1.37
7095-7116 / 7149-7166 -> 1.50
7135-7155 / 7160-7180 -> 1.25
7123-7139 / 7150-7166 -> 1.31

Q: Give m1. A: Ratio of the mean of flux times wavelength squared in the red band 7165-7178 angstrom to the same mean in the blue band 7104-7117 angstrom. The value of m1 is 1.64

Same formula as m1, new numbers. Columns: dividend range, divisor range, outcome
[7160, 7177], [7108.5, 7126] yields 1.54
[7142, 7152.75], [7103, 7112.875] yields 1.35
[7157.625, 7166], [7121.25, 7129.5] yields 1.39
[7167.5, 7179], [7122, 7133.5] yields 1.48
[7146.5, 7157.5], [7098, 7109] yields 1.44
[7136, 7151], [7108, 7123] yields 1.23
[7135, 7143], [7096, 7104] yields 1.24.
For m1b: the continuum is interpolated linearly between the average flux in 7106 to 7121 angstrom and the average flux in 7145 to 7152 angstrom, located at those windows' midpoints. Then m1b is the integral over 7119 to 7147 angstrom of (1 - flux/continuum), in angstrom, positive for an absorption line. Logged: 1.0 angstrom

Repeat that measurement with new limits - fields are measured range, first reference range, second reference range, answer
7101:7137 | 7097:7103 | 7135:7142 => 0.7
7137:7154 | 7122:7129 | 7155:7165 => 0.5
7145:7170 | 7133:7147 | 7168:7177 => -0.4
